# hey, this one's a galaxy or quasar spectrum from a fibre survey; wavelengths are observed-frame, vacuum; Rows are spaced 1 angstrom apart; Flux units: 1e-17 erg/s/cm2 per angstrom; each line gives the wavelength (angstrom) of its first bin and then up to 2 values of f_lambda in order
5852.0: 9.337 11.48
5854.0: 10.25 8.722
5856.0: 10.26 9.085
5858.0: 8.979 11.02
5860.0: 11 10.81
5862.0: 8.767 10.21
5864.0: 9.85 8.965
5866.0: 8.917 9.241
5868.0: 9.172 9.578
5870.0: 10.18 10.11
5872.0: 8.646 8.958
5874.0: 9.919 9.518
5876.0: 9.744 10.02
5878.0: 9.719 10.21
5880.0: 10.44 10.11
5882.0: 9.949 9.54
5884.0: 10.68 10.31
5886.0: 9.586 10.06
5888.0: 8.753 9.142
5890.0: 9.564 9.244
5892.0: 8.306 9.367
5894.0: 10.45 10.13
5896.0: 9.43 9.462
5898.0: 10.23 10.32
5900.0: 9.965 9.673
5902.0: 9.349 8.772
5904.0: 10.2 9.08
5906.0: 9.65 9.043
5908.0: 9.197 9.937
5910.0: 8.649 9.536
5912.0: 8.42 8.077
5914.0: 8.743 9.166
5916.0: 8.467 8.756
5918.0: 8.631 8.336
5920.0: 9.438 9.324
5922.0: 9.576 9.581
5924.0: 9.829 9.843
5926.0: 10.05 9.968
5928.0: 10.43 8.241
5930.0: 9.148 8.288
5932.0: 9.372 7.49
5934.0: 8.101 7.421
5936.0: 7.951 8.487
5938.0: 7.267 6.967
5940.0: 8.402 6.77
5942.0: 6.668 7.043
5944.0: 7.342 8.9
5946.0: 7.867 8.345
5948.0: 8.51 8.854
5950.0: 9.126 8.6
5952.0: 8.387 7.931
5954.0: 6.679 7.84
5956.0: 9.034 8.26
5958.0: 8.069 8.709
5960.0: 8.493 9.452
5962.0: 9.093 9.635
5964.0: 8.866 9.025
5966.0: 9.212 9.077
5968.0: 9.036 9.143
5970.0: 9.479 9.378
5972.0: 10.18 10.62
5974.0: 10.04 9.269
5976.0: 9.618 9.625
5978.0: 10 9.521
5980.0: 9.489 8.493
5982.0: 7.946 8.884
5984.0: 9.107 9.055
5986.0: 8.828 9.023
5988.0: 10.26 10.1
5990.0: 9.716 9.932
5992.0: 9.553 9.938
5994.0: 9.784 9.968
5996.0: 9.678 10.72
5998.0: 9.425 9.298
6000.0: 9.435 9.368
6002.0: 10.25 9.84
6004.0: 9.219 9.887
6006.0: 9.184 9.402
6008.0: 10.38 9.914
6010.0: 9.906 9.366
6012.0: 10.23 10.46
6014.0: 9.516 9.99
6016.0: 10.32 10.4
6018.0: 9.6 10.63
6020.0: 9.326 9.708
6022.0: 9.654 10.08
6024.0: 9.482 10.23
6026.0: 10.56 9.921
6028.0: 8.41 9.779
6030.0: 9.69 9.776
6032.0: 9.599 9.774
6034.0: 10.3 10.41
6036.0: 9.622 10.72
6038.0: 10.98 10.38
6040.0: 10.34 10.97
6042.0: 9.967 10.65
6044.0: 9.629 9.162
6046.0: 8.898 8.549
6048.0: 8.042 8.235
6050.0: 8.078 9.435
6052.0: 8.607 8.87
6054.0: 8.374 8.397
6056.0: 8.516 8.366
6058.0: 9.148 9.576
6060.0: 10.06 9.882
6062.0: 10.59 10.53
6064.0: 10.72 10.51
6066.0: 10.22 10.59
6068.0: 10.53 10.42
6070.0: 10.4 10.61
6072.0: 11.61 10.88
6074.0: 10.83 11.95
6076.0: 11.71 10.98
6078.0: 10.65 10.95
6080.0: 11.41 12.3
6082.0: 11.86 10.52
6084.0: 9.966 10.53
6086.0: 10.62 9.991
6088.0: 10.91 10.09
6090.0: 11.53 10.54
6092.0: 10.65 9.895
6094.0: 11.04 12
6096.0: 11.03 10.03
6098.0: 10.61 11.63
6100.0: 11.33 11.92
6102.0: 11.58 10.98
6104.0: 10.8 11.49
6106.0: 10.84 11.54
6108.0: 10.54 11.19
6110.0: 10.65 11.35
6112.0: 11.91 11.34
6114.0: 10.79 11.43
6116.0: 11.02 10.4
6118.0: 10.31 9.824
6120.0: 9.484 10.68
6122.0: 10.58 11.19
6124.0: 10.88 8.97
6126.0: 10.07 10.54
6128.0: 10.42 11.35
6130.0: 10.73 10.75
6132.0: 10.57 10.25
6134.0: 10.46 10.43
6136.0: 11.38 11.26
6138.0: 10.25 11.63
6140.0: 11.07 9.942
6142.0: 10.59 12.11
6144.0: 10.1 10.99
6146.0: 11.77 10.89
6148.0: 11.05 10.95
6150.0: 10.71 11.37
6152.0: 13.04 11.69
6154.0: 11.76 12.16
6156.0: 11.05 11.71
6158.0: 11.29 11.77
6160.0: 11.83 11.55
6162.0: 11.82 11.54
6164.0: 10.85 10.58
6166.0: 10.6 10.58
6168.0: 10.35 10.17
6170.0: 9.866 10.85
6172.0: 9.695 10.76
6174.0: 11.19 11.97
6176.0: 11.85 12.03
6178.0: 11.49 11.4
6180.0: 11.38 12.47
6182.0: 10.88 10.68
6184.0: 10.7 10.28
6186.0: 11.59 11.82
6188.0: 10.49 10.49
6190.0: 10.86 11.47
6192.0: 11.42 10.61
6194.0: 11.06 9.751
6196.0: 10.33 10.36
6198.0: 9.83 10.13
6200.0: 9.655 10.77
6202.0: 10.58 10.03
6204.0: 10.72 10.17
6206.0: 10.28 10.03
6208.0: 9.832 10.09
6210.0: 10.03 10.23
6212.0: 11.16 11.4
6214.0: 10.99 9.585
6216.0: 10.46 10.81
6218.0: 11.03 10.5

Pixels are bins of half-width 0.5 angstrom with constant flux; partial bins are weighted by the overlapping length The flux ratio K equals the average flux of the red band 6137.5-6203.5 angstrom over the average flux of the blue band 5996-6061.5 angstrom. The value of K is 1.14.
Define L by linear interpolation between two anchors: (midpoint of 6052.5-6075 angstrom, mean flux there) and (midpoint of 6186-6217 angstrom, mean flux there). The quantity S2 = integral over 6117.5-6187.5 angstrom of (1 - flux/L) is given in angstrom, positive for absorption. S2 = -4.35 angstrom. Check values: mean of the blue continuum 10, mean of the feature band 11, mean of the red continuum 10.5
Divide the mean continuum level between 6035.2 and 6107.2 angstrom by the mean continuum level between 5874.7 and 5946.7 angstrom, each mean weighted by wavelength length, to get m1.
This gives 1.1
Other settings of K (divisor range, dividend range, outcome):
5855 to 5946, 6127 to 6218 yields 1.18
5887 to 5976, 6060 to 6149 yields 1.21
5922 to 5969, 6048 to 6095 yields 1.20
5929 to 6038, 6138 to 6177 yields 1.21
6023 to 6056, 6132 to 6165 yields 1.17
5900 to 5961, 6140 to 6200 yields 1.28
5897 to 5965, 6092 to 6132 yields 1.24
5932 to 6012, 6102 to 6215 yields 1.21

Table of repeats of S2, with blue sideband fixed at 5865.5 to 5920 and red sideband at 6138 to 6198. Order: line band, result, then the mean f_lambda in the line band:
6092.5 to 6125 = -0.5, 10.9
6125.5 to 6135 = 0.3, 10.6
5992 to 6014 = 0.7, 9.78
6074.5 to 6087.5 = -0.6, 11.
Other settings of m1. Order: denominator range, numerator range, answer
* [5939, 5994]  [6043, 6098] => 1.15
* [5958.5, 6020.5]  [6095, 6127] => 1.14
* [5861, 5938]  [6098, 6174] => 1.17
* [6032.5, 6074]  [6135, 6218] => 1.11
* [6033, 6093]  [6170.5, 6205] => 1.07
